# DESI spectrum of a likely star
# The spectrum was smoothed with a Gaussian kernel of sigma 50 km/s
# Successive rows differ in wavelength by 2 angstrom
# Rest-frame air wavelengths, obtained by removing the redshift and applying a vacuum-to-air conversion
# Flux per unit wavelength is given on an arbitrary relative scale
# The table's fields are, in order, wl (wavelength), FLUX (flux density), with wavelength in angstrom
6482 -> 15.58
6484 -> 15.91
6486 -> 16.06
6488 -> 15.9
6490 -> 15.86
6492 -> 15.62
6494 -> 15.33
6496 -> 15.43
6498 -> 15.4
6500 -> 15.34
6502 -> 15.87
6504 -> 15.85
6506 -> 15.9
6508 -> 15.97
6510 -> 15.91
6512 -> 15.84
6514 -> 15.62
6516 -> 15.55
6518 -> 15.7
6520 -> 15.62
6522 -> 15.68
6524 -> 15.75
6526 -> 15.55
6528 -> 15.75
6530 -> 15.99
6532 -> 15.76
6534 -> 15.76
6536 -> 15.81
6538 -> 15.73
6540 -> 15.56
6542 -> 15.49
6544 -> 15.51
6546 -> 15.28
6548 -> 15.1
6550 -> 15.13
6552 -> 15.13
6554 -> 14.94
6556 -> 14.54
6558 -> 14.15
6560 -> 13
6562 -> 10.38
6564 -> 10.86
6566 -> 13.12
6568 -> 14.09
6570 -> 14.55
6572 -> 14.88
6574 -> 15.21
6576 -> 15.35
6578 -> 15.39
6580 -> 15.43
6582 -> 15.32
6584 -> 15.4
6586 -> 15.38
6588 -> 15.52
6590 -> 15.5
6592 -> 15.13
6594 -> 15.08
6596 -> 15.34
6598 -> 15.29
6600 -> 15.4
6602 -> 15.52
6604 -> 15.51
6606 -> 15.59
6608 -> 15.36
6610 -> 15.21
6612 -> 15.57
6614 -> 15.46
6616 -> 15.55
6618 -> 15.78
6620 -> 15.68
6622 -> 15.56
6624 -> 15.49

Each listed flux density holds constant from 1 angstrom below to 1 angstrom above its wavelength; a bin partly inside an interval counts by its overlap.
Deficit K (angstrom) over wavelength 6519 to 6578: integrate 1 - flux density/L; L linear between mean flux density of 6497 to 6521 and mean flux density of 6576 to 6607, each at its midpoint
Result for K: 2.78 angstrom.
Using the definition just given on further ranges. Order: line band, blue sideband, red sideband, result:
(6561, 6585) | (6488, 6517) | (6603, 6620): 2.17 angstrom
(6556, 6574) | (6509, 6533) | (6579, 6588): 2.52 angstrom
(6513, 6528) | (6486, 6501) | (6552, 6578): -0.71 angstrom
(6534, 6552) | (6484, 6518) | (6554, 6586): -0.81 angstrom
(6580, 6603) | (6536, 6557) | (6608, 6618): 0.07 angstrom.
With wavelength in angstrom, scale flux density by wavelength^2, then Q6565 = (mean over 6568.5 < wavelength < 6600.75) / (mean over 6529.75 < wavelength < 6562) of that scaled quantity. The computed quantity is 1.03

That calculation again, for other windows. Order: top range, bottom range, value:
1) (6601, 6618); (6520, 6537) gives 1.01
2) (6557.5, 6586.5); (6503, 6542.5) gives 0.91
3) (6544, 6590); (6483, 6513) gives 0.94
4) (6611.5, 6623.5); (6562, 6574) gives 1.18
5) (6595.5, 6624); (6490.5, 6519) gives 1.02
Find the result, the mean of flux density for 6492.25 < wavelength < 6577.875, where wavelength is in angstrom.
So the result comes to 15.1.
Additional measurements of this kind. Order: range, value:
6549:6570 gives 13.6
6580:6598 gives 15.3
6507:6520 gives 15.8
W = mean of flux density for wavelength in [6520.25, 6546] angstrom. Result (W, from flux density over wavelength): 15.7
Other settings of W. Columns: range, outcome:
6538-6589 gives 14.6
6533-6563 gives 14.8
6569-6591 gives 15.3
